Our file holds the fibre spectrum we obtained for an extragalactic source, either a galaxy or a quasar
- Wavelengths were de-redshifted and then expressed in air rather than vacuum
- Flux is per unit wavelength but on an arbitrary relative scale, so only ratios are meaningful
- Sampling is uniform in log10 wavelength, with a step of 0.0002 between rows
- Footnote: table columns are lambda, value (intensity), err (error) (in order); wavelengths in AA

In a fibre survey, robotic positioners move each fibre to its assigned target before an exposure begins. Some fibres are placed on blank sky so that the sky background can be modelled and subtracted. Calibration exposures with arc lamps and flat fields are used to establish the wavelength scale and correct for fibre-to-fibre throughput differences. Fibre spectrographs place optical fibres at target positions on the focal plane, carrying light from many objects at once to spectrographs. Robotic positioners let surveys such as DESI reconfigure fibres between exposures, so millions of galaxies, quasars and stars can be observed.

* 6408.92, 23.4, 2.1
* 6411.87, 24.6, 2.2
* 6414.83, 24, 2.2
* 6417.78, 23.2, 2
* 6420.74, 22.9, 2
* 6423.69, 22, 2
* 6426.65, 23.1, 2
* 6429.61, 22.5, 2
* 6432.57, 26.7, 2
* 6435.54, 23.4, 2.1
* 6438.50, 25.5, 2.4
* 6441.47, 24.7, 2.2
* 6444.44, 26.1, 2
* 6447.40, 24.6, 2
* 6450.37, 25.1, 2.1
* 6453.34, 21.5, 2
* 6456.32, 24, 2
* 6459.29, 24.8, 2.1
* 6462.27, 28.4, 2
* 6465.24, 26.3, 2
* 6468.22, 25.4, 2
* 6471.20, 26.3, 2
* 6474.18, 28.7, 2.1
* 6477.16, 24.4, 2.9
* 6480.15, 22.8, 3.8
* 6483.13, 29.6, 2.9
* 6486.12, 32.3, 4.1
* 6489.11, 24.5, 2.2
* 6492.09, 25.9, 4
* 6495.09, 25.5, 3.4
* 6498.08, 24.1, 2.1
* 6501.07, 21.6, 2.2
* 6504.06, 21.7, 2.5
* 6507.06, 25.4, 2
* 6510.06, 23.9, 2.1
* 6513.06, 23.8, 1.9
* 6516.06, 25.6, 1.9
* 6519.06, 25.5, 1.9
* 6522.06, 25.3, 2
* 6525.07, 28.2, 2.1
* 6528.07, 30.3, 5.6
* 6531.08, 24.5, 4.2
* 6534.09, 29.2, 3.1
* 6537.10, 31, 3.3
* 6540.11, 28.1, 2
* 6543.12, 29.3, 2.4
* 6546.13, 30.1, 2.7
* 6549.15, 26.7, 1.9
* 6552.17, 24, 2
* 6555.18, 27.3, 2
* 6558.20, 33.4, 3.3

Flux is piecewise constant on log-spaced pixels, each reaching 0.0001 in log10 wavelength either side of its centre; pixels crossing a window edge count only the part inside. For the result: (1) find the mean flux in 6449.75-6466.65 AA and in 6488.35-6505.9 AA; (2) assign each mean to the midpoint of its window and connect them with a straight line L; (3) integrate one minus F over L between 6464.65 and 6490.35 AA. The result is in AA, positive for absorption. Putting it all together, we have -2.4 AA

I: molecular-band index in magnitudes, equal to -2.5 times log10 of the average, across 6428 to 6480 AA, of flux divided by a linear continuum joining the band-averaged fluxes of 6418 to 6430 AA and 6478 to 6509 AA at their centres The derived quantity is -0.06 mag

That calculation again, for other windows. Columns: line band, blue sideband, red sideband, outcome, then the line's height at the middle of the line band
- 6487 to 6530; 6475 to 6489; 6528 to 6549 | 0.11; 27.8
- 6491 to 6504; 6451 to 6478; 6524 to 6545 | 0.13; 27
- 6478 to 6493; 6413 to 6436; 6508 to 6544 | -0.06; 25.6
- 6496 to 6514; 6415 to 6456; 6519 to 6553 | 0.14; 26.6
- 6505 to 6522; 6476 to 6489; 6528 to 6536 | 0.11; 27.5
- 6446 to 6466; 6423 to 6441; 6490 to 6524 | -0.03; 24.1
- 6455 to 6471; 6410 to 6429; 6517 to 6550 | -0.03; 25.1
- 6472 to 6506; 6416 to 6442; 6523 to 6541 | 0.04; 26.5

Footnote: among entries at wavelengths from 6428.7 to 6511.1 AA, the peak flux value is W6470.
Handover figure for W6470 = 32.3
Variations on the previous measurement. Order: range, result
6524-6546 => 31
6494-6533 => 30.3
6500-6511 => 25.4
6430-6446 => 26.7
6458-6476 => 28.7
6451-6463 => 28.4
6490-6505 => 25.9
